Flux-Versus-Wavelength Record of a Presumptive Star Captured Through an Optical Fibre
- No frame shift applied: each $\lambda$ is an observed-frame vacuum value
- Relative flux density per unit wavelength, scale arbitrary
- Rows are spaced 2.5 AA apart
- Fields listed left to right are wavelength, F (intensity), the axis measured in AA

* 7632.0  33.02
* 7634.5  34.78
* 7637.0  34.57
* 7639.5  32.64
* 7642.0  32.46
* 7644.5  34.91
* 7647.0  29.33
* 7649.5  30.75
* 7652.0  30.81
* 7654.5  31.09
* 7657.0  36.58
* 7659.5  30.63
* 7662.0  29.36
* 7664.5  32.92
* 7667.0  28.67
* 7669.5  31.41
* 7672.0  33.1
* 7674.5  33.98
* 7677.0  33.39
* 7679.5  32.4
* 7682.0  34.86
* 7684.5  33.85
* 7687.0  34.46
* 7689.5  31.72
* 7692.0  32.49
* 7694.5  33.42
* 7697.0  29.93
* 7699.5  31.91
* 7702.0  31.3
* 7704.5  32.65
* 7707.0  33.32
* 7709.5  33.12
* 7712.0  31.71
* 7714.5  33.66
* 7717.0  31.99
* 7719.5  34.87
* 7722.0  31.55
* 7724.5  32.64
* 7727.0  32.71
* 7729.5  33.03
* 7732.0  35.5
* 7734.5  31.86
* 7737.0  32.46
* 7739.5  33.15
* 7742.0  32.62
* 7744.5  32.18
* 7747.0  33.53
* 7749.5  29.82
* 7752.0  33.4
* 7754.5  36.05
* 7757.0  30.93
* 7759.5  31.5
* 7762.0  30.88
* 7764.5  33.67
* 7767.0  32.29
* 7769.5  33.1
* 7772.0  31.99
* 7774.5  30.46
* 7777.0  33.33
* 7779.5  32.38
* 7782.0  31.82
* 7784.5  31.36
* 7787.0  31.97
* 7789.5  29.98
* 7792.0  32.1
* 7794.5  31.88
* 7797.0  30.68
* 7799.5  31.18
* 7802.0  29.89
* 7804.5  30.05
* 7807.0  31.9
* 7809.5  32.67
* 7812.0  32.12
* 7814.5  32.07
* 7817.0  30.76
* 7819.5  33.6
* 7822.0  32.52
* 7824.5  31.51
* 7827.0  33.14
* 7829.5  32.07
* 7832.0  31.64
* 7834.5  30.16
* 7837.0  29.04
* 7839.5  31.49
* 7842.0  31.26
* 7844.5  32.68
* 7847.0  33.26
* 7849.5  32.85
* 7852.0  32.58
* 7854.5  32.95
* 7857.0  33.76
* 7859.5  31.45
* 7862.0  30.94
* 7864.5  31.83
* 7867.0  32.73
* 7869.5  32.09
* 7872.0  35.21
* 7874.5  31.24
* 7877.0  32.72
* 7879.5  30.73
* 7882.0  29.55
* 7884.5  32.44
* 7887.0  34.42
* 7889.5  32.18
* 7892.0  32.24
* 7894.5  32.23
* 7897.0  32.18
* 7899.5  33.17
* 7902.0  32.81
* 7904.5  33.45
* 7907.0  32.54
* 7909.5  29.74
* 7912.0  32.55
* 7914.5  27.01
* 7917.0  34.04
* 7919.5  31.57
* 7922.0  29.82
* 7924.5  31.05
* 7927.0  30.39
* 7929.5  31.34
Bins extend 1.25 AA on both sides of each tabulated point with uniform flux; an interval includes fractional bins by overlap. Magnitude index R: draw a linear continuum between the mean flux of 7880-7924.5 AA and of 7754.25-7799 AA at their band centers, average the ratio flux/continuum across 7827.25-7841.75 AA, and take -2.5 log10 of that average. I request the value 0.03 mag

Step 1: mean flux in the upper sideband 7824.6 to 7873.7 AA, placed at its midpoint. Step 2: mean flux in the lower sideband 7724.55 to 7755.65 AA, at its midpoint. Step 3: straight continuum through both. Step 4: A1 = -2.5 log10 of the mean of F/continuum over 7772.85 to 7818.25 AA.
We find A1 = 0.04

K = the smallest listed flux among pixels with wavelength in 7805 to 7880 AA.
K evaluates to 29.04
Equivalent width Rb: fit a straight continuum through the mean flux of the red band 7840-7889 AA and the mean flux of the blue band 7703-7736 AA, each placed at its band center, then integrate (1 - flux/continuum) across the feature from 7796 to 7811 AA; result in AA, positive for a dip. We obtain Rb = 0.7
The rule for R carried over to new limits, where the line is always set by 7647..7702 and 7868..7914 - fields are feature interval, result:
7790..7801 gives 0.03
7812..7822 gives 0.00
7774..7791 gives 0.02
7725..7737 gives -0.03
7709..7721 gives -0.03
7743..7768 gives -0.01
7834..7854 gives 0.02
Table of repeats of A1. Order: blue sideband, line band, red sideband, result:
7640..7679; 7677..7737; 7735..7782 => -0.02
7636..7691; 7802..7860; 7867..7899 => 0.01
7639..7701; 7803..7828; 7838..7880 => 0.01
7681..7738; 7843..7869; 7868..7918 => -0.01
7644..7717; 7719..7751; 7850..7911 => -0.01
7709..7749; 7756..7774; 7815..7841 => 0.01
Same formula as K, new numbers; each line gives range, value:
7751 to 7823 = 29.89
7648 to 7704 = 28.67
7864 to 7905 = 29.55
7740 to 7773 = 29.82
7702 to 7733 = 31.3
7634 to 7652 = 29.33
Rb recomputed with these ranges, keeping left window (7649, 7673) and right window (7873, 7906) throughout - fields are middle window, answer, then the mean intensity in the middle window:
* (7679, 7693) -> -0.77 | 33.4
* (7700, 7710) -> -0.26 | 32.5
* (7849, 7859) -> -0.24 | 32.9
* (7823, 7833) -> -0.01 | 32.1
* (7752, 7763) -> -0.22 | 32.5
